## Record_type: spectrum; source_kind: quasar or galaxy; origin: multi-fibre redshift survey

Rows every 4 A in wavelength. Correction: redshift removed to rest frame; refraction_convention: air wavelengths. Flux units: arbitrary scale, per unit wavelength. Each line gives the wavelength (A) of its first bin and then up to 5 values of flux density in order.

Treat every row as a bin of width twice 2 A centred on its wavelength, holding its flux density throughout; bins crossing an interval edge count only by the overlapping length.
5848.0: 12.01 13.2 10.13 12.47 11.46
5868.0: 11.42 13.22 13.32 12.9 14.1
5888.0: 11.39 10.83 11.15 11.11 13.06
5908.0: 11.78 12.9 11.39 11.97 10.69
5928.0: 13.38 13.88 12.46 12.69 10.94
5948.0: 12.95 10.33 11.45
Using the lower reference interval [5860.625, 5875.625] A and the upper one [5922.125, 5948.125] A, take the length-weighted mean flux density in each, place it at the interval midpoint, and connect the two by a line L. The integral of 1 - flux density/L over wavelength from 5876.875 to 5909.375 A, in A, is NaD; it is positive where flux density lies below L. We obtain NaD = 0.5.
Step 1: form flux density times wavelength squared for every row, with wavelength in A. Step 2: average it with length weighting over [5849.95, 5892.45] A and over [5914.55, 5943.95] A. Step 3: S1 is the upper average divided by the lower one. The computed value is 1.02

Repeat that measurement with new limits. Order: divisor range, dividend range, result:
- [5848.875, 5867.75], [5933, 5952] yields 1.06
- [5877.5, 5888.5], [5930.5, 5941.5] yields 1.02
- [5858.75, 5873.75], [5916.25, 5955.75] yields 1.02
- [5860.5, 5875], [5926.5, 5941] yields 1.10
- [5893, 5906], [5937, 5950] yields 1.06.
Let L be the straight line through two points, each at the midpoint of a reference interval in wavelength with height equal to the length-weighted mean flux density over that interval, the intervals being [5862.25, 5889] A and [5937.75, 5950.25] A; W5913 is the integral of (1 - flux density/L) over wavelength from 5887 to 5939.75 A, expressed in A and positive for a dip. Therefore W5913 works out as 1.4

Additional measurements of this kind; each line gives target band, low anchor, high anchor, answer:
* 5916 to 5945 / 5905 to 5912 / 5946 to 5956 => -0.8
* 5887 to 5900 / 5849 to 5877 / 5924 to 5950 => 1.3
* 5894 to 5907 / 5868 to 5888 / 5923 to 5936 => 1.1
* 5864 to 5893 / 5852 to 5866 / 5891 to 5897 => -3.0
